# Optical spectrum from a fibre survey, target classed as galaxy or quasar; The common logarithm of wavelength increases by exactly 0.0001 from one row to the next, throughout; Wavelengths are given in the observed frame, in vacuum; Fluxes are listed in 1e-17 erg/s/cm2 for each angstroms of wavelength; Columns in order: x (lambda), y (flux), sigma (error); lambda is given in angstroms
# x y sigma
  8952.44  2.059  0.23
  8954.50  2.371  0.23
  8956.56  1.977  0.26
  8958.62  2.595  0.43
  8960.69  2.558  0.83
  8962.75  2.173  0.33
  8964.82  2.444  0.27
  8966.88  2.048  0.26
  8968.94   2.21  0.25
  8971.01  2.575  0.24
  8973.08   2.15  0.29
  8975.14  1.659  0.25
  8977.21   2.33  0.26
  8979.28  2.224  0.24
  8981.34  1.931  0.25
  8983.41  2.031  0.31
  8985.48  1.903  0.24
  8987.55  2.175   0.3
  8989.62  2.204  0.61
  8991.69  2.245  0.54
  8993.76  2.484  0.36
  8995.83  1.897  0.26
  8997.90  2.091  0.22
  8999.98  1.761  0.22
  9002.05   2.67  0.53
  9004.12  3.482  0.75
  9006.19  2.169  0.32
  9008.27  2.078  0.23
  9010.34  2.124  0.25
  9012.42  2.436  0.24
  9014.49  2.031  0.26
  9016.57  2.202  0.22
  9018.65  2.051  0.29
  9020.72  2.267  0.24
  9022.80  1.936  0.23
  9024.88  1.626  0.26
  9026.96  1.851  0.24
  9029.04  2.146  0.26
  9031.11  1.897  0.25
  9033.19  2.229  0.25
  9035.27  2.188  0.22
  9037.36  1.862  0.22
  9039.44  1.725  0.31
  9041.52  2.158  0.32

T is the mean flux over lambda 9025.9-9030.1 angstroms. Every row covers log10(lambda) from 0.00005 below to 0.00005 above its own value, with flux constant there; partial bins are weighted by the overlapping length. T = 2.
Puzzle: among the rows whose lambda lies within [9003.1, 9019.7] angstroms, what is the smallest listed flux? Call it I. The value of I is 2.031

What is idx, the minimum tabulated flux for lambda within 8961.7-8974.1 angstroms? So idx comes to 2.048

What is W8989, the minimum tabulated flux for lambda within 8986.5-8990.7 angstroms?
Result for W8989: 2.175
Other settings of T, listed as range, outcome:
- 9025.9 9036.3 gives 2.06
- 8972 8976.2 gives 1.91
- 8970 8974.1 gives 2.36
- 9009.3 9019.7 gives 2.17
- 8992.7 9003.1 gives 2.18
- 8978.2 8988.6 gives 2.05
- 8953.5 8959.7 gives 2.31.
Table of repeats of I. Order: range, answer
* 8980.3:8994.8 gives 1.903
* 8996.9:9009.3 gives 1.761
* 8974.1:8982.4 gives 1.659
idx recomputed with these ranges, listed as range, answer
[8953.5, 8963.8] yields 1.977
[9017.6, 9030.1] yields 1.626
